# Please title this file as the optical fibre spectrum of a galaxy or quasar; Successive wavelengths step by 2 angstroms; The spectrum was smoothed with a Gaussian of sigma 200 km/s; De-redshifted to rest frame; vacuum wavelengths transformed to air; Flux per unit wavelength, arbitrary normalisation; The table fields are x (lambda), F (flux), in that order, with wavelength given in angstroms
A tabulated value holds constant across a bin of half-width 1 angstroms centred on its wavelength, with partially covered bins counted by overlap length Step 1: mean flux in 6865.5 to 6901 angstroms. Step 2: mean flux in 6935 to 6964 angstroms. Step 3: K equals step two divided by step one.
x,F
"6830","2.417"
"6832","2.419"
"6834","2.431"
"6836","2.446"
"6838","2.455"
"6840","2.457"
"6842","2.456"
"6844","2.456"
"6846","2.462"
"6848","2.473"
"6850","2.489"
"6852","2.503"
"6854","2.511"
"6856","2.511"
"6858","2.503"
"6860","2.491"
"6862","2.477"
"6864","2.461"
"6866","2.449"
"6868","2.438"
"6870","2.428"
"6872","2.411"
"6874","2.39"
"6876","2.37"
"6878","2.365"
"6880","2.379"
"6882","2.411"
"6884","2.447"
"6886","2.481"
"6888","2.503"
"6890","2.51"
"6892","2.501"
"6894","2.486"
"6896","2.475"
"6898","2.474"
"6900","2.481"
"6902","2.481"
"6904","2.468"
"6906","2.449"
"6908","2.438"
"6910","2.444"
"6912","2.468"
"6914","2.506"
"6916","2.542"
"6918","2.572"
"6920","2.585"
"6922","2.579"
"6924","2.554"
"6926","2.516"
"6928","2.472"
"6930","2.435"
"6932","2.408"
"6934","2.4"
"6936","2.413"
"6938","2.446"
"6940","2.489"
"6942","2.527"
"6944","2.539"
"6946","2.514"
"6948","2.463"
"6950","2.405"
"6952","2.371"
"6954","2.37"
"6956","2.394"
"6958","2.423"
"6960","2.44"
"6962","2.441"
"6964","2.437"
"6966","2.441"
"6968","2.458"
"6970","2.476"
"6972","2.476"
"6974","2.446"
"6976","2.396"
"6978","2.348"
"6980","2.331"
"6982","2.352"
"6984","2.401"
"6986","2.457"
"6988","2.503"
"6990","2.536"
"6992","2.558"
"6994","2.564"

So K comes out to 1.00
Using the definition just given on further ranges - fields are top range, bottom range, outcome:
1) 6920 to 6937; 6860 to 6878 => 1.02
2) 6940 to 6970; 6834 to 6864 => 0.99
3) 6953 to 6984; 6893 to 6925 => 0.97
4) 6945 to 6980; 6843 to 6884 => 0.99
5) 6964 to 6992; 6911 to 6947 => 0.98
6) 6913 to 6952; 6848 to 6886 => 1.02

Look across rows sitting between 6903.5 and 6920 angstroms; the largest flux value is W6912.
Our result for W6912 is 2.585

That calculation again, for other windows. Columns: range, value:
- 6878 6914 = 2.51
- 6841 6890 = 2.511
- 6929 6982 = 2.539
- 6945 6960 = 2.514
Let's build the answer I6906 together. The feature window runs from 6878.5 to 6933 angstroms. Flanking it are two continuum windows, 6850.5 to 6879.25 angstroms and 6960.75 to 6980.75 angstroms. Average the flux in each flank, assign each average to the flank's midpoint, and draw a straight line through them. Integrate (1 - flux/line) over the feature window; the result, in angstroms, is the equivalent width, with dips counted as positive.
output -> -0.9 angstroms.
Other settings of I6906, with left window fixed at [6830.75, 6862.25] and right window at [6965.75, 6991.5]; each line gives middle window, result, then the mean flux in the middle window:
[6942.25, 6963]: 0.02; 2.44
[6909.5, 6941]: -0.53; 2.49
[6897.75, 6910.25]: -0.04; 2.46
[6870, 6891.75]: 0.28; 2.43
